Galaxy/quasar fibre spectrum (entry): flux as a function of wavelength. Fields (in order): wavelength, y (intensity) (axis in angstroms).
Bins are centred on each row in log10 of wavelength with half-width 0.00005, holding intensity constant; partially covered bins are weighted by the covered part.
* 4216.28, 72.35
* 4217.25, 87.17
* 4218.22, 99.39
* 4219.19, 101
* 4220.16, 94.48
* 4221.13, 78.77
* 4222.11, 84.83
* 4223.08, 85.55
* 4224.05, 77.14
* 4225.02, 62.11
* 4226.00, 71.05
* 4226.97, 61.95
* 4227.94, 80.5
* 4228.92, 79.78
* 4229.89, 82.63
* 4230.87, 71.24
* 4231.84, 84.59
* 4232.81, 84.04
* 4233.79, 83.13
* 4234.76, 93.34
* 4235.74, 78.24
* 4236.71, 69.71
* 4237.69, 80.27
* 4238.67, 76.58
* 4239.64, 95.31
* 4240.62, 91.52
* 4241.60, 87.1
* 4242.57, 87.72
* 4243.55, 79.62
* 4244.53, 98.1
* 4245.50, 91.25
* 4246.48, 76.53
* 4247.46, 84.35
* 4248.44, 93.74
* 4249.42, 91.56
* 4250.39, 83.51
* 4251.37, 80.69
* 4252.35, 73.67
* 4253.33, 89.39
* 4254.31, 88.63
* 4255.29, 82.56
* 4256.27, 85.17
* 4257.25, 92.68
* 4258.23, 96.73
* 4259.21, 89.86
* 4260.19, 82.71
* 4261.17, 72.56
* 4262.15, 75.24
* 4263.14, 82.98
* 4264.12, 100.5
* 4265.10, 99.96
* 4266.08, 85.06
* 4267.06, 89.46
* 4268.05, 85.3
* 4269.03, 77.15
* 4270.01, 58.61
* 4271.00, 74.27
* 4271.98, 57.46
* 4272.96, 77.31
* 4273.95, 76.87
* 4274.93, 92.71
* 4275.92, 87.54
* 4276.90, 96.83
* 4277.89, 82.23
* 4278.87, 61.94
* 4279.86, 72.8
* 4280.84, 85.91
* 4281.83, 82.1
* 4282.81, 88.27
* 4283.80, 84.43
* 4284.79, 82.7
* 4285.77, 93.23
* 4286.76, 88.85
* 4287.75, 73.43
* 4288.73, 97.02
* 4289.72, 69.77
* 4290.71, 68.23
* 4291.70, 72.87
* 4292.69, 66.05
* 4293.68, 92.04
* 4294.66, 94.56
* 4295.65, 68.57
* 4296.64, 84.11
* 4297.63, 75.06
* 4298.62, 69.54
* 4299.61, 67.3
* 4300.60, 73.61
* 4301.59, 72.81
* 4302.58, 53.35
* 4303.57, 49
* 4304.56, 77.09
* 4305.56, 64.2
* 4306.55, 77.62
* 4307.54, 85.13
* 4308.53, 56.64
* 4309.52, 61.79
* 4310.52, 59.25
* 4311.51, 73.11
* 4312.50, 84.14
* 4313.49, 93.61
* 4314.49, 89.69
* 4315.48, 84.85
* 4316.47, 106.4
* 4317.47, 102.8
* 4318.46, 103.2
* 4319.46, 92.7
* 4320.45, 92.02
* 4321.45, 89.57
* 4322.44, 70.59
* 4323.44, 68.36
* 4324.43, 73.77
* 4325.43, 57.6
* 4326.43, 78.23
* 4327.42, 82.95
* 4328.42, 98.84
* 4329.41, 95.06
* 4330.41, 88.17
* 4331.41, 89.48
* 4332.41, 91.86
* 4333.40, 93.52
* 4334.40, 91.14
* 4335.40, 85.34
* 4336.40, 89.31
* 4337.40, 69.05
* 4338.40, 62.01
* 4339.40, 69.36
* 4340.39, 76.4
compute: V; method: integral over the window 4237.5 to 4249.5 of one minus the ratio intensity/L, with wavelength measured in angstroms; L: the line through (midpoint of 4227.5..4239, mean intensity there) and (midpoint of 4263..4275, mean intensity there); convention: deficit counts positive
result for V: -1.0 angstroms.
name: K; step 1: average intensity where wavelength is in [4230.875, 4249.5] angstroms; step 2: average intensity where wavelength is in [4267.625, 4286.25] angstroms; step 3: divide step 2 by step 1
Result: 0.9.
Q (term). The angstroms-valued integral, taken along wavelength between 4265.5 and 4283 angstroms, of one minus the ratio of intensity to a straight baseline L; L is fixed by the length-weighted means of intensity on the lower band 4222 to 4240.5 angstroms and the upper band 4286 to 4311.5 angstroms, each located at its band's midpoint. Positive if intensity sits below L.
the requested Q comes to -1.0 angstroms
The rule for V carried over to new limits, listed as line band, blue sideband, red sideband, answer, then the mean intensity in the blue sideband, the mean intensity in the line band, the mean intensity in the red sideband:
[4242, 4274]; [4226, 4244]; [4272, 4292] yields -1.0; 81.2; 83.8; 81.3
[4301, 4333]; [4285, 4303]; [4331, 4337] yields 1.6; 76.9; 80.2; 89.7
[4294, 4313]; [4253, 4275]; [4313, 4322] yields 4.3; 82.9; 71.1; 94.8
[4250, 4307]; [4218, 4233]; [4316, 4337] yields 3.1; 80.8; 79.7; 87.5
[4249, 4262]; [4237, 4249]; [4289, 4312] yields -0.3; 86.5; 85.1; 71.2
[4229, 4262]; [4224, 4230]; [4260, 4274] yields -3.8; 72.8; 84.7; 79.7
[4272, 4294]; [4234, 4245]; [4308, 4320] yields 0.9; 85.1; 80.9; 84.1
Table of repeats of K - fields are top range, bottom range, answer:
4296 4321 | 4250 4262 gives 0.92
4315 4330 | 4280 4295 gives 1.05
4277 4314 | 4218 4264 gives 0.91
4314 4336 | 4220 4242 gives 1.09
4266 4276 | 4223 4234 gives 1.01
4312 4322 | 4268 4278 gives 1.20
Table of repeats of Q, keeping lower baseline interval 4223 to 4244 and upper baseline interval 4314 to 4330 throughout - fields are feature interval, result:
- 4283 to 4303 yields 1.6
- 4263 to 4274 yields 0.3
